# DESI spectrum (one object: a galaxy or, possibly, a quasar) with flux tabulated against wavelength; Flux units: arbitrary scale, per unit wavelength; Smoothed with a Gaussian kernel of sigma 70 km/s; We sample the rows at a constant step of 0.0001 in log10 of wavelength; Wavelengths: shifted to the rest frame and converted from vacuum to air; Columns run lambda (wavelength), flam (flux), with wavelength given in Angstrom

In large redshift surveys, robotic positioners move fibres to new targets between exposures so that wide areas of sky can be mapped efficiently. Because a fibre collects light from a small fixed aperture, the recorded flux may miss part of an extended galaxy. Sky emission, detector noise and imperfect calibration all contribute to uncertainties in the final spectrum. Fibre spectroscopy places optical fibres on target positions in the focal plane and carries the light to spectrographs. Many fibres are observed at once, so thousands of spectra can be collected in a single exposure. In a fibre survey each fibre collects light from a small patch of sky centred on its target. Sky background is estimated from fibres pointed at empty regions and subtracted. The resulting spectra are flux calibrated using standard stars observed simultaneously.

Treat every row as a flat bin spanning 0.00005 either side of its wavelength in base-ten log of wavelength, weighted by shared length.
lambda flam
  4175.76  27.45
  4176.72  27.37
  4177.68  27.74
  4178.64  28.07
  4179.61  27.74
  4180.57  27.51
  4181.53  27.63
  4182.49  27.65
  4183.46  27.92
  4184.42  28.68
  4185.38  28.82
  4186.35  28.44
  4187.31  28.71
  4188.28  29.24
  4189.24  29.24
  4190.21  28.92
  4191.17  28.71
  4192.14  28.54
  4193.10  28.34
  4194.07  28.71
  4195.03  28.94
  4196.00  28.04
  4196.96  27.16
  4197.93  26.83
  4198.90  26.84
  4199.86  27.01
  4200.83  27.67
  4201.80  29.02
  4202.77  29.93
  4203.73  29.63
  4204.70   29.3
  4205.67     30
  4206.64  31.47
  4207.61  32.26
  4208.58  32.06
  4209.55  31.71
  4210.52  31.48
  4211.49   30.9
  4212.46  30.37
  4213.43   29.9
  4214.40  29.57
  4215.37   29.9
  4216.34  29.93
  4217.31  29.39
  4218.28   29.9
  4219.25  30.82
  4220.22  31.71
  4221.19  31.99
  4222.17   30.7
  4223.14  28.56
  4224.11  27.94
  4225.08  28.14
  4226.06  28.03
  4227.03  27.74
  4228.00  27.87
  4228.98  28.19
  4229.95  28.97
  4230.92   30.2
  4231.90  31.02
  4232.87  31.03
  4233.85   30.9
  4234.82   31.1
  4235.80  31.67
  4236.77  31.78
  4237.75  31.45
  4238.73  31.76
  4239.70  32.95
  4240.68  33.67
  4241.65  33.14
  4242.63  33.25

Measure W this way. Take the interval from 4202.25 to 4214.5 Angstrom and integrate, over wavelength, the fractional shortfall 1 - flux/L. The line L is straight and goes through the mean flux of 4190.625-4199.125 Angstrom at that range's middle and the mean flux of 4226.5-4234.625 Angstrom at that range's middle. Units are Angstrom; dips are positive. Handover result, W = -0.9 Angstrom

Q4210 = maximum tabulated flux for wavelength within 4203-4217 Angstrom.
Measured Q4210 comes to 32.26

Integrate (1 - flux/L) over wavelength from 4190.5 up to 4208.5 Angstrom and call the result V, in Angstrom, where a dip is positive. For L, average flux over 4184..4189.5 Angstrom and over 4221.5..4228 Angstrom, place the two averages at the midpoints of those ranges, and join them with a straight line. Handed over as -0.08 Angstrom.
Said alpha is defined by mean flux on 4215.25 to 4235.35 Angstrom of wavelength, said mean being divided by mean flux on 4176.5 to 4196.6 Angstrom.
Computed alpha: 1.05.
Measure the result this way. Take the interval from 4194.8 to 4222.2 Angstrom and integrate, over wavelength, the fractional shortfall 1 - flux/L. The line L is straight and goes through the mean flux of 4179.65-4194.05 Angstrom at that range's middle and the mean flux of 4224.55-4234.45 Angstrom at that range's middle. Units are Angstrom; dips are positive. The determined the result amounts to -0.91 Angstrom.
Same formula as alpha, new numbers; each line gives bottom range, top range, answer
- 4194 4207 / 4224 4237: 1.04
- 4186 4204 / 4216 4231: 1.03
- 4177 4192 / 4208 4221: 1.08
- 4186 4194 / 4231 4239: 1.09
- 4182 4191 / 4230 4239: 1.09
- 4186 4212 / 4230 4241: 1.08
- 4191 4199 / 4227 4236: 1.07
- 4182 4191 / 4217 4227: 1.04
